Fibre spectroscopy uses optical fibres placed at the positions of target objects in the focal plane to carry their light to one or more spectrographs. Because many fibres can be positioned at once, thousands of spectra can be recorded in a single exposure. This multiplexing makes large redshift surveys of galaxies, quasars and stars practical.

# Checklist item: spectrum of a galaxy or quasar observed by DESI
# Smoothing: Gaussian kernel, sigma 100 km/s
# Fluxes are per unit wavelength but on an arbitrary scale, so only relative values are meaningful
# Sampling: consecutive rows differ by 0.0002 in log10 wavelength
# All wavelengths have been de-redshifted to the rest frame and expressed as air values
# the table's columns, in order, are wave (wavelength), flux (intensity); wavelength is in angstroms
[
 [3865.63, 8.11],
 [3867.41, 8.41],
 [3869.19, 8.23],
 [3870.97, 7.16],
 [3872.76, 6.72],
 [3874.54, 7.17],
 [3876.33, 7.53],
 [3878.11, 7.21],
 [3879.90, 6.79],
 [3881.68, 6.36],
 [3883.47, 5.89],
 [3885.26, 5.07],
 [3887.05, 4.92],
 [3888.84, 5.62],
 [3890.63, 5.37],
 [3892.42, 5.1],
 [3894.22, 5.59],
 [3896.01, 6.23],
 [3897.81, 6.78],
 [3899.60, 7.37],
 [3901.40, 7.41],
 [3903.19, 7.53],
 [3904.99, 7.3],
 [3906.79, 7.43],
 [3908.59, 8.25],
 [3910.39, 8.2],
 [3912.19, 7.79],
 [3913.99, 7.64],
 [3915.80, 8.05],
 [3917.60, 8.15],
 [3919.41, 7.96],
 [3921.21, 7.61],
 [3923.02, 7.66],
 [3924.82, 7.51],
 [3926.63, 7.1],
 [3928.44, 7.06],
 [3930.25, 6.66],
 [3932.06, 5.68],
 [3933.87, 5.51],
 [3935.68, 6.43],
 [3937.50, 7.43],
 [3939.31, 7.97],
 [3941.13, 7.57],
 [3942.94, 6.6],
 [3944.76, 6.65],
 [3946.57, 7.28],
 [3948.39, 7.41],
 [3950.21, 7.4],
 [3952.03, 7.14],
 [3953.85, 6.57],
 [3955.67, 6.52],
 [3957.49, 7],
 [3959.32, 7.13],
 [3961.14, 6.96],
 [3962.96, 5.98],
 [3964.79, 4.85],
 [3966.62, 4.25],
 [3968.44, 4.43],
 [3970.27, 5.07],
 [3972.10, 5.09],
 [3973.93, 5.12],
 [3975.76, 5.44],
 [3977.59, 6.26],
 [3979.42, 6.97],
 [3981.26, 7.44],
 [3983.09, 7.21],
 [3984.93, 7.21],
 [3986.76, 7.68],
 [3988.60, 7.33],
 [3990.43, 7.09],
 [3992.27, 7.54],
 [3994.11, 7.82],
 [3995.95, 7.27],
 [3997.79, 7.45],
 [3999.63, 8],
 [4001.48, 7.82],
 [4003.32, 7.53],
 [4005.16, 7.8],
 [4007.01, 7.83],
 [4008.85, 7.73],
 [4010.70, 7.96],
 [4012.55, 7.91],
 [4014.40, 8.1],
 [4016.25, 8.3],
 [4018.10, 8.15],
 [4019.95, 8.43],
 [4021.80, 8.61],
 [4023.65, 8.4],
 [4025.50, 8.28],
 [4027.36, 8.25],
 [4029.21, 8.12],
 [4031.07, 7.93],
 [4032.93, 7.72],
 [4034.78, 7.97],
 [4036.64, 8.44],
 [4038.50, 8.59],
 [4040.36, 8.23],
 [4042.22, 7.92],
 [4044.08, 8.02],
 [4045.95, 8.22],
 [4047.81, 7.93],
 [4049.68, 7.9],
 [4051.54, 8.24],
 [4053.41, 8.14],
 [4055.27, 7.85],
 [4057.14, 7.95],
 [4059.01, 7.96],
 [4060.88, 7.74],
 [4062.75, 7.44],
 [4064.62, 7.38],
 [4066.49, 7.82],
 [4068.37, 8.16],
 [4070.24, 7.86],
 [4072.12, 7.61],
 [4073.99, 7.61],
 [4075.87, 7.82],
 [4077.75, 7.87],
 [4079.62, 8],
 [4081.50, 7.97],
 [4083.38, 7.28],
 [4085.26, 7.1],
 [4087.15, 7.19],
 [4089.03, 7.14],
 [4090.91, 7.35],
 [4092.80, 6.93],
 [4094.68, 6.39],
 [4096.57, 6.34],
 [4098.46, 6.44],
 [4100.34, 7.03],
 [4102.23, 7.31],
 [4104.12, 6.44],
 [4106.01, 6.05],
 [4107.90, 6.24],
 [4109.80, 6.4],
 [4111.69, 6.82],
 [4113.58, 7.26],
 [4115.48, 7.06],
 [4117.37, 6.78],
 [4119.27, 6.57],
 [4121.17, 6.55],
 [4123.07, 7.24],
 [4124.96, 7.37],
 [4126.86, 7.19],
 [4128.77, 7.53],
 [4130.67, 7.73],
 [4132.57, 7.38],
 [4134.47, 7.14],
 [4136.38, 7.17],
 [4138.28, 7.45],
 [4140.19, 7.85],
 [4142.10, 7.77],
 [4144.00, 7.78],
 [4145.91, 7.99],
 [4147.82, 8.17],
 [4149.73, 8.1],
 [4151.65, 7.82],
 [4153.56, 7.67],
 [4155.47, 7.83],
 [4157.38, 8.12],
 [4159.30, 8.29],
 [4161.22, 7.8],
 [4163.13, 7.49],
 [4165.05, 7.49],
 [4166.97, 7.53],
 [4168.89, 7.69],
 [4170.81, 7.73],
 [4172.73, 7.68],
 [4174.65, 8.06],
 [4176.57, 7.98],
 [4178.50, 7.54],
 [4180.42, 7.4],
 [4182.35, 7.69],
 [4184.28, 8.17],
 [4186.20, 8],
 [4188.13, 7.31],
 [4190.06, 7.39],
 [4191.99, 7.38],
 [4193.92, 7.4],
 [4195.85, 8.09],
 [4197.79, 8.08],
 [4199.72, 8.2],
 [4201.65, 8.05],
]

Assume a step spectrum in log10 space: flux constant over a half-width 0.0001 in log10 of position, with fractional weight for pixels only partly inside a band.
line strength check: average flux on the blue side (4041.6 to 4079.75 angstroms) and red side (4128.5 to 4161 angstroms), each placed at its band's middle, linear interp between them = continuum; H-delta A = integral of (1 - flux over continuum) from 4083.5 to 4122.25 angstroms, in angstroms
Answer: 5.1 angstroms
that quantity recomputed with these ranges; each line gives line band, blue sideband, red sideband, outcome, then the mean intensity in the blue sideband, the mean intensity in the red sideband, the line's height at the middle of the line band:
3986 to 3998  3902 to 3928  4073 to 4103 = 0.08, 7.71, 7.24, 7.5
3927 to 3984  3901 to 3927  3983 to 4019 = 9.50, 7.73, 7.7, 7.71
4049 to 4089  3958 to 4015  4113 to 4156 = -3.12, 6.84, 7.45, 7.18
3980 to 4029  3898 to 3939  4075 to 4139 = -4.01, 7.35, 7.07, 7.22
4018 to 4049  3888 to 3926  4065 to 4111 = -4.36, 7.17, 7.18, 7.18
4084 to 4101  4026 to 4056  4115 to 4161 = 1.99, 8.1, 7.53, 7.8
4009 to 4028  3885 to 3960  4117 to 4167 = -2.62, 6.96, 7.56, 7.22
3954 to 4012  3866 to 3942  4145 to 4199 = 3.66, 6.99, 7.78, 7.23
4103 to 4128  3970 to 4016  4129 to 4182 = 2.69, 7.19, 7.73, 7.59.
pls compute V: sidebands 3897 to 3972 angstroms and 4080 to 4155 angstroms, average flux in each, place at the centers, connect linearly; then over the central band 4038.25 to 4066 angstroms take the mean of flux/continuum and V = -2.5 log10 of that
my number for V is -0.12 mag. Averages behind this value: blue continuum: 6.94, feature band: 7.95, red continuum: 7.19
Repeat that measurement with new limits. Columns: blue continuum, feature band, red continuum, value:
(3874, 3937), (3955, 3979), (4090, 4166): 0.21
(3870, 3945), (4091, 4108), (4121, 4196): 0.13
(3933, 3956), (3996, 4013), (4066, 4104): -0.09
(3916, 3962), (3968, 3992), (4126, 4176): 0.13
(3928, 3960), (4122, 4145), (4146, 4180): 0.03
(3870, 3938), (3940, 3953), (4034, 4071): 0.00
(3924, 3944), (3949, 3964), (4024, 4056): 0.05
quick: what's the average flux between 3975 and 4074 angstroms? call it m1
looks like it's 7.8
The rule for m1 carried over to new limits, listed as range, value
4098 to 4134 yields 6.93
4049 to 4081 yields 7.85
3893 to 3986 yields 6.81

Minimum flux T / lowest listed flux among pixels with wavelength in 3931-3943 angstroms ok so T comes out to 5.51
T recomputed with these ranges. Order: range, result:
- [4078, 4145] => 6.05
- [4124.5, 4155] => 7.14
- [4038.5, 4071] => 7.38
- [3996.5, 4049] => 7.45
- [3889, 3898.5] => 5.1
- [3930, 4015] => 4.25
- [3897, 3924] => 6.78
